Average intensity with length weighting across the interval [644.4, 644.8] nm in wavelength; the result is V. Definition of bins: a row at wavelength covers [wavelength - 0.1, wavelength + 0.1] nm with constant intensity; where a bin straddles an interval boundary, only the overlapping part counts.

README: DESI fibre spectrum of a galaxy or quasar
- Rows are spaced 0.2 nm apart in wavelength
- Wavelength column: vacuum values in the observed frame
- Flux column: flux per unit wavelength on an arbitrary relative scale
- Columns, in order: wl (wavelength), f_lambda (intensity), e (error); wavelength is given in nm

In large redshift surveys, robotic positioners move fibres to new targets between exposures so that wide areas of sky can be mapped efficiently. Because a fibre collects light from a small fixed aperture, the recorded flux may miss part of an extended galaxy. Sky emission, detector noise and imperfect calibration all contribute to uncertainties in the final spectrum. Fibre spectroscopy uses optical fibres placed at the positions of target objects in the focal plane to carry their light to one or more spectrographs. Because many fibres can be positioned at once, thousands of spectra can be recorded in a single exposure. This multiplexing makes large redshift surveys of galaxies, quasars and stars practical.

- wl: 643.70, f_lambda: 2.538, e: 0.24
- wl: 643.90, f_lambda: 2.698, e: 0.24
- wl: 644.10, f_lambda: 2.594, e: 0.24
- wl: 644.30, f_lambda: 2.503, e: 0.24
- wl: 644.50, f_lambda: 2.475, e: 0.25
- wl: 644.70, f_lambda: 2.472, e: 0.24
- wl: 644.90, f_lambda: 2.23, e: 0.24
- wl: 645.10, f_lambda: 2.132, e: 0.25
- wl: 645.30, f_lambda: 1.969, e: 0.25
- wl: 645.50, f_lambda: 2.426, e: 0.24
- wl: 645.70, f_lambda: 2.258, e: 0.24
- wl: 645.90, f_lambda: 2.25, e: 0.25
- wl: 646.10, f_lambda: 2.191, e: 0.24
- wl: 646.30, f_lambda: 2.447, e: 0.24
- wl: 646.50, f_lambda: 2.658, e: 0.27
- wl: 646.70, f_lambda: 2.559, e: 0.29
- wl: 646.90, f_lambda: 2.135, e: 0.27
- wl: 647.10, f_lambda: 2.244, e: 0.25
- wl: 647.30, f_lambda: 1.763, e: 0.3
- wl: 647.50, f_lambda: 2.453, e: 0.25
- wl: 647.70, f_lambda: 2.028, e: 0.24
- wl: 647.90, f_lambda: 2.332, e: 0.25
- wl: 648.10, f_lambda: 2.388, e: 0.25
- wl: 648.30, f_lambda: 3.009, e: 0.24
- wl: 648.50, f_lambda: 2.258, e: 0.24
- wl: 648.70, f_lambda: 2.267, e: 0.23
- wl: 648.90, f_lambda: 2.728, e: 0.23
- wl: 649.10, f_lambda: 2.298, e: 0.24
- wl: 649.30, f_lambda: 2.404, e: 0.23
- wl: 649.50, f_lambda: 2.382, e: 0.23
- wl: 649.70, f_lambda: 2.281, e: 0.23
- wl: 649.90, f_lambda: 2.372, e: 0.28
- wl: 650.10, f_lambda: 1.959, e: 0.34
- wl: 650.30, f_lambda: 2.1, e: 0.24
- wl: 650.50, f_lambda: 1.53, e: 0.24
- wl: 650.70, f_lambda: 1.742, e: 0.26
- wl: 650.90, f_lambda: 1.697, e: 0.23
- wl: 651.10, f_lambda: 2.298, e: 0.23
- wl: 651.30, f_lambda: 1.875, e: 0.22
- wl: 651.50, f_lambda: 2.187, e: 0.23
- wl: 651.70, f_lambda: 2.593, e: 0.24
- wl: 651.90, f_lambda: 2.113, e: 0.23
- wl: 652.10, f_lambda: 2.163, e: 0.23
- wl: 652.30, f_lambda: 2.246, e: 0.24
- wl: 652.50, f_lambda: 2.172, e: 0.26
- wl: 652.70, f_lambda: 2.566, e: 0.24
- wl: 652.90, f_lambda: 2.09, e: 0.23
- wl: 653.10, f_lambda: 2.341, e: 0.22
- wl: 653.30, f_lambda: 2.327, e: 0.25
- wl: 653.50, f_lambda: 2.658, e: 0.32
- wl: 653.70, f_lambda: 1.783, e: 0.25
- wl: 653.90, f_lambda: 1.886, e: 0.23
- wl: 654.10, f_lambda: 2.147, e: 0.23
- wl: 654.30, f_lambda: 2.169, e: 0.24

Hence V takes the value 2.47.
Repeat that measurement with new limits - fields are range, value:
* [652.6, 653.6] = 2.4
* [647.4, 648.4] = 2.44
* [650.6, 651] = 1.72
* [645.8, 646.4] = 2.3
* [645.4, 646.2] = 2.28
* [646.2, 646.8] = 2.55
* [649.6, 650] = 2.33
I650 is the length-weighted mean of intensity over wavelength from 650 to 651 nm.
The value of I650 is 1.81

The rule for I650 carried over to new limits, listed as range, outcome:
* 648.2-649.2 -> 2.51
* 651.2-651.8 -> 2.22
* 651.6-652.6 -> 2.26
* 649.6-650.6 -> 2.05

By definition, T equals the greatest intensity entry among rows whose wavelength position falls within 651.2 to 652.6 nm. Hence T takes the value 2.593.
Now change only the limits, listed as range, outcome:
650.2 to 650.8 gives 2.1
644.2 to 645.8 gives 2.503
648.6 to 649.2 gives 2.728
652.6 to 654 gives 2.658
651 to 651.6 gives 2.298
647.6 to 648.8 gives 3.009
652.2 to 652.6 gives 2.246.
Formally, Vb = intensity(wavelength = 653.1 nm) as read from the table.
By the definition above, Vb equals 2.341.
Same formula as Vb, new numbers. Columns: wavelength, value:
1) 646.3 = 2.447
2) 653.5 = 2.658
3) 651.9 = 2.113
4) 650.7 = 1.742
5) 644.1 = 2.594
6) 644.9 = 2.23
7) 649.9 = 2.372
